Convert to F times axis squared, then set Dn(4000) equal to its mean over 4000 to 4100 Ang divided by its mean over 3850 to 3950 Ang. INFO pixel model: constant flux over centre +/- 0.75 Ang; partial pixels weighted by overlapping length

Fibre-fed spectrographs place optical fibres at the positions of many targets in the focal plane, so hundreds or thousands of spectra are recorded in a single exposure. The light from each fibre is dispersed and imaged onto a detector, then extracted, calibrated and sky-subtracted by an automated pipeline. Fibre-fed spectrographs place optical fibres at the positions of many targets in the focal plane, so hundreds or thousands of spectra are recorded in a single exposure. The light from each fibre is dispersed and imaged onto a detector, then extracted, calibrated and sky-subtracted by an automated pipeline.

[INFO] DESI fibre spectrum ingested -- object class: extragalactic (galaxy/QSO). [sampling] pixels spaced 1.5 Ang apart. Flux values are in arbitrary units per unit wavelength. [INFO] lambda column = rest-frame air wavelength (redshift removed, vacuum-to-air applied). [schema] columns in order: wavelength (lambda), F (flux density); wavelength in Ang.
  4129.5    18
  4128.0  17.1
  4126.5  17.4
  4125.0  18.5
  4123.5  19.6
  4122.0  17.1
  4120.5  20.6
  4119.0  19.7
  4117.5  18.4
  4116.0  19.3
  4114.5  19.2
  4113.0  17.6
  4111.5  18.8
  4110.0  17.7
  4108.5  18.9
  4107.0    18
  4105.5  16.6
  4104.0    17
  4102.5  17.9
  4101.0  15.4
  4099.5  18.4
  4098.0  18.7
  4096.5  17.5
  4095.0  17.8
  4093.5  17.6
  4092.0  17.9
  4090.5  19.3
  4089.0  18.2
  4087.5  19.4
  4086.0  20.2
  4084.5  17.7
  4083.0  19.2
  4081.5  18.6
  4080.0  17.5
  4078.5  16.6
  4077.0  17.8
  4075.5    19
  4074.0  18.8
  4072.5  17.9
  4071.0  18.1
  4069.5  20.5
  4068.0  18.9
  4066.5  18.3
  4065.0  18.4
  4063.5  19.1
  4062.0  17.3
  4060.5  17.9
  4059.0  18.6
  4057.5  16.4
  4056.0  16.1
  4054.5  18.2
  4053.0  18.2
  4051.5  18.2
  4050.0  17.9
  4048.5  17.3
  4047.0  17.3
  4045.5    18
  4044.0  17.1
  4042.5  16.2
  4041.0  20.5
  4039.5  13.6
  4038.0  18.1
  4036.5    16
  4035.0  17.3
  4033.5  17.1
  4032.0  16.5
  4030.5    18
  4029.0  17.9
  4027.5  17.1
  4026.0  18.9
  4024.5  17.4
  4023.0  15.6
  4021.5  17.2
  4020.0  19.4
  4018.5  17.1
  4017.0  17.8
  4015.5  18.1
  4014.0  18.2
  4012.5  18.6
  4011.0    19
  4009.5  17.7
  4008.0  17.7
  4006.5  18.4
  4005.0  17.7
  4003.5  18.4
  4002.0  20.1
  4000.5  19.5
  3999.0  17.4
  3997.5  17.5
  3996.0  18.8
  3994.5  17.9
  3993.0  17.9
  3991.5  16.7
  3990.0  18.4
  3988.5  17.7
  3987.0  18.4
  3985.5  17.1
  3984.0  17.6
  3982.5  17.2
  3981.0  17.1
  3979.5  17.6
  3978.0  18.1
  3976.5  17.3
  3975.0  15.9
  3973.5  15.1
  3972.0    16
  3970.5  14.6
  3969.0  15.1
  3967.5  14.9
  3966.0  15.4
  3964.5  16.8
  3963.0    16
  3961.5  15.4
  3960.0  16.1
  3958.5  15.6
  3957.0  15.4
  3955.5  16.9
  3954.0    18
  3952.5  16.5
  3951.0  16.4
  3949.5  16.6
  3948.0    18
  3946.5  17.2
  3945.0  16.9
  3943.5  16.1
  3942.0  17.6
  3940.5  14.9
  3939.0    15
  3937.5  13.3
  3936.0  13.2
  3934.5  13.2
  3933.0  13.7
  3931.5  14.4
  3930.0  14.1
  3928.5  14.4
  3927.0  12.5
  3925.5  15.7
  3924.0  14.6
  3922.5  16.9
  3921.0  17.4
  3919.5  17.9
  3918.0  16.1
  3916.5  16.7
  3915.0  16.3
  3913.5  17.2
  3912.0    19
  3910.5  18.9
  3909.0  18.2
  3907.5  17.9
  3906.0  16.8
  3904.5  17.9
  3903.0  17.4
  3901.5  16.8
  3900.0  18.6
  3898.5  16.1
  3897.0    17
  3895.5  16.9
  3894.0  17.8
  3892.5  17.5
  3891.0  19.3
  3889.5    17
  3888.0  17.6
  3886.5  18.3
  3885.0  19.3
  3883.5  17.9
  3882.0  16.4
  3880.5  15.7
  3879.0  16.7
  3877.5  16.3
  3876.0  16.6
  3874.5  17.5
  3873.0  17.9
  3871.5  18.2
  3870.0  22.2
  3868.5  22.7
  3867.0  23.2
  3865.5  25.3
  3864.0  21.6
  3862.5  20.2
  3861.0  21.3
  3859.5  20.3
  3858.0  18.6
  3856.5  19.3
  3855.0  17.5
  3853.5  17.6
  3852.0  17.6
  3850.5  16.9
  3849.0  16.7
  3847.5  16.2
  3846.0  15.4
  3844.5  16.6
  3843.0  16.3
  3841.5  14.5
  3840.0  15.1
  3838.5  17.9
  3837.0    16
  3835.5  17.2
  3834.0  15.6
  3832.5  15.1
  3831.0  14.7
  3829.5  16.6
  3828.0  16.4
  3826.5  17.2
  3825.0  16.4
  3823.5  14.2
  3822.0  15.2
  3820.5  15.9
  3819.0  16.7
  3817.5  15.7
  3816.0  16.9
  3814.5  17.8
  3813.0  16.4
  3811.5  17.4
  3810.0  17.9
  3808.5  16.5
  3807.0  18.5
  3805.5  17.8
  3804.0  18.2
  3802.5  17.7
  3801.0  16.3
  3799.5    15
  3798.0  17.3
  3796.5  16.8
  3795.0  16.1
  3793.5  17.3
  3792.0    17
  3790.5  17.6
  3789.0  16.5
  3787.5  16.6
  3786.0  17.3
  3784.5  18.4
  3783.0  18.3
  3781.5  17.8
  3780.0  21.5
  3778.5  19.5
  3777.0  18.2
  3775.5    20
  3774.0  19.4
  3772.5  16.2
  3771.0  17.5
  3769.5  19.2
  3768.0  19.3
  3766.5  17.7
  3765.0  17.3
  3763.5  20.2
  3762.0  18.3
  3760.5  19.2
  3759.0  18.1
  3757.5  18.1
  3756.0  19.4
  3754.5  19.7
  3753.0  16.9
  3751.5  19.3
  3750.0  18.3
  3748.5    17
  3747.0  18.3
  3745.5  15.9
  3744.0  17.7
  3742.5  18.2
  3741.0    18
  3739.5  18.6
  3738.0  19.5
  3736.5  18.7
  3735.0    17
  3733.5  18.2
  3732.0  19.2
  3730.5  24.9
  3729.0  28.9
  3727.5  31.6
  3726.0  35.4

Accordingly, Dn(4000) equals 1.12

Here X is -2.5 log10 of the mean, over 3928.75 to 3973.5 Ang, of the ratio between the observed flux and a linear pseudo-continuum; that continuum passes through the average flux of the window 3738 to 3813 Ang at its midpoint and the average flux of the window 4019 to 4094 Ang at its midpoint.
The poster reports 0.149 mag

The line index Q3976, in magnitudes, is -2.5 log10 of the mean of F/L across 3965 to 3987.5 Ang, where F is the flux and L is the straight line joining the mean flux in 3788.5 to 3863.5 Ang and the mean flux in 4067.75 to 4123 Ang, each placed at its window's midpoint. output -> 0.08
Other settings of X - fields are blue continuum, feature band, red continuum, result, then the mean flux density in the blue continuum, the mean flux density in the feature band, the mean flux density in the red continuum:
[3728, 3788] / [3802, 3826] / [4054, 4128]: 0.12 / 18.9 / 16.8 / 18.2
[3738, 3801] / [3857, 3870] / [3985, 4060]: -0.21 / 18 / 21.6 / 17.7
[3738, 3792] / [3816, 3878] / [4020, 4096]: 0.03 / 18.3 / 17.6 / 17.9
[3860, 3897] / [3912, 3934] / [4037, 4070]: 0.19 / 18.9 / 15.7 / 17.8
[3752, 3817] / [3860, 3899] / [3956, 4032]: -0.07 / 17.9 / 18.7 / 17.3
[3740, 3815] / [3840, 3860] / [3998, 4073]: 0.05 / 17.9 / 17.1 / 17.8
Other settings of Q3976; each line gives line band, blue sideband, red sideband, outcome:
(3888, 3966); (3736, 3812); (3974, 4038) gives 0.091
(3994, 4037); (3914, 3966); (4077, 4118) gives -0.062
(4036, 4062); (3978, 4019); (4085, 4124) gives 0.046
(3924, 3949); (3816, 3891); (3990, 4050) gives 0.176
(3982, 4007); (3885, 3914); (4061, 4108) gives -0.005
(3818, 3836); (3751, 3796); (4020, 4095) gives 0.145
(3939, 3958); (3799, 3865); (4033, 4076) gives 0.052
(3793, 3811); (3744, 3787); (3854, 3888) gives 0.095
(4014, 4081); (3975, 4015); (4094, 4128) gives 0.020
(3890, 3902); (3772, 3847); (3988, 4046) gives -0.014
